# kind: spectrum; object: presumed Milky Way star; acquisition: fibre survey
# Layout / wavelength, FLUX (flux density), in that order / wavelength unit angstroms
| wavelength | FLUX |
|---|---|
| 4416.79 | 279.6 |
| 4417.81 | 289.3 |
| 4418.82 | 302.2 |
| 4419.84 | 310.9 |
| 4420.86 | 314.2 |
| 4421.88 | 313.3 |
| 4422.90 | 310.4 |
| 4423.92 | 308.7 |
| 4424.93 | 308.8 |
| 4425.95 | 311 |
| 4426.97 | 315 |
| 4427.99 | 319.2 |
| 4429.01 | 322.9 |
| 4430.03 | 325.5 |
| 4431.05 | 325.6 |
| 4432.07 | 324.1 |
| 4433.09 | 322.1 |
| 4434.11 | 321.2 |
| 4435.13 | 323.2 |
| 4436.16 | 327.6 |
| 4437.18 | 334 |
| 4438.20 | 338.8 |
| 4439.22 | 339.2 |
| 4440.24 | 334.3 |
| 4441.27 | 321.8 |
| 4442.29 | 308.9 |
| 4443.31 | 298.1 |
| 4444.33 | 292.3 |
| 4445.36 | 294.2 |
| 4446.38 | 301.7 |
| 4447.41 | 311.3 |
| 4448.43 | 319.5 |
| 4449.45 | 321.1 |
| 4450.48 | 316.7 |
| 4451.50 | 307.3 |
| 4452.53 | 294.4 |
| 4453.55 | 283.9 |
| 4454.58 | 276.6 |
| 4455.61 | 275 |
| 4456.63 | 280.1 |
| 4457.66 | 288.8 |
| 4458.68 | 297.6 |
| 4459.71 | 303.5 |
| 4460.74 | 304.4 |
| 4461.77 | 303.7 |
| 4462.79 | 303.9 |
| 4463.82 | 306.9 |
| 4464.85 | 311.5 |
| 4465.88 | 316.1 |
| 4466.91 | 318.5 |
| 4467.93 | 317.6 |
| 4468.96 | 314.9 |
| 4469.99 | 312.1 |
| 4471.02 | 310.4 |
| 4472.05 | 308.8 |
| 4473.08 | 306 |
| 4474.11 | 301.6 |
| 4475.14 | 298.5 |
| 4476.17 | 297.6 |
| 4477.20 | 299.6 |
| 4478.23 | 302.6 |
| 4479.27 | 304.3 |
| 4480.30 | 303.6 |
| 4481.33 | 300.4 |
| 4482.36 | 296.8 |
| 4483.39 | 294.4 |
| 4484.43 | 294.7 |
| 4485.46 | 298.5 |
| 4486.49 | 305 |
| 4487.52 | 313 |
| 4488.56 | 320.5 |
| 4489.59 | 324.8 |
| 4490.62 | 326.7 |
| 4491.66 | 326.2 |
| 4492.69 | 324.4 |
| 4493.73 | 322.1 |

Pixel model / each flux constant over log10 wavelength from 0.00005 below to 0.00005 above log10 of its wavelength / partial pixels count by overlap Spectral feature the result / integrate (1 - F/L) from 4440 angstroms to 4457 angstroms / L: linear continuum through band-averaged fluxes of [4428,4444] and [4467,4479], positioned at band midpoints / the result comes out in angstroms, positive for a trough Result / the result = 0.88 angstroms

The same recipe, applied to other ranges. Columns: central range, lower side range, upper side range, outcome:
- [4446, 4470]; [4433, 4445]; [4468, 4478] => 0.7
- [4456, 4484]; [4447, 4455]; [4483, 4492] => 0.4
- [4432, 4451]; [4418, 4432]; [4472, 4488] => -0.5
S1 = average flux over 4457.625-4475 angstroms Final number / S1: 308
